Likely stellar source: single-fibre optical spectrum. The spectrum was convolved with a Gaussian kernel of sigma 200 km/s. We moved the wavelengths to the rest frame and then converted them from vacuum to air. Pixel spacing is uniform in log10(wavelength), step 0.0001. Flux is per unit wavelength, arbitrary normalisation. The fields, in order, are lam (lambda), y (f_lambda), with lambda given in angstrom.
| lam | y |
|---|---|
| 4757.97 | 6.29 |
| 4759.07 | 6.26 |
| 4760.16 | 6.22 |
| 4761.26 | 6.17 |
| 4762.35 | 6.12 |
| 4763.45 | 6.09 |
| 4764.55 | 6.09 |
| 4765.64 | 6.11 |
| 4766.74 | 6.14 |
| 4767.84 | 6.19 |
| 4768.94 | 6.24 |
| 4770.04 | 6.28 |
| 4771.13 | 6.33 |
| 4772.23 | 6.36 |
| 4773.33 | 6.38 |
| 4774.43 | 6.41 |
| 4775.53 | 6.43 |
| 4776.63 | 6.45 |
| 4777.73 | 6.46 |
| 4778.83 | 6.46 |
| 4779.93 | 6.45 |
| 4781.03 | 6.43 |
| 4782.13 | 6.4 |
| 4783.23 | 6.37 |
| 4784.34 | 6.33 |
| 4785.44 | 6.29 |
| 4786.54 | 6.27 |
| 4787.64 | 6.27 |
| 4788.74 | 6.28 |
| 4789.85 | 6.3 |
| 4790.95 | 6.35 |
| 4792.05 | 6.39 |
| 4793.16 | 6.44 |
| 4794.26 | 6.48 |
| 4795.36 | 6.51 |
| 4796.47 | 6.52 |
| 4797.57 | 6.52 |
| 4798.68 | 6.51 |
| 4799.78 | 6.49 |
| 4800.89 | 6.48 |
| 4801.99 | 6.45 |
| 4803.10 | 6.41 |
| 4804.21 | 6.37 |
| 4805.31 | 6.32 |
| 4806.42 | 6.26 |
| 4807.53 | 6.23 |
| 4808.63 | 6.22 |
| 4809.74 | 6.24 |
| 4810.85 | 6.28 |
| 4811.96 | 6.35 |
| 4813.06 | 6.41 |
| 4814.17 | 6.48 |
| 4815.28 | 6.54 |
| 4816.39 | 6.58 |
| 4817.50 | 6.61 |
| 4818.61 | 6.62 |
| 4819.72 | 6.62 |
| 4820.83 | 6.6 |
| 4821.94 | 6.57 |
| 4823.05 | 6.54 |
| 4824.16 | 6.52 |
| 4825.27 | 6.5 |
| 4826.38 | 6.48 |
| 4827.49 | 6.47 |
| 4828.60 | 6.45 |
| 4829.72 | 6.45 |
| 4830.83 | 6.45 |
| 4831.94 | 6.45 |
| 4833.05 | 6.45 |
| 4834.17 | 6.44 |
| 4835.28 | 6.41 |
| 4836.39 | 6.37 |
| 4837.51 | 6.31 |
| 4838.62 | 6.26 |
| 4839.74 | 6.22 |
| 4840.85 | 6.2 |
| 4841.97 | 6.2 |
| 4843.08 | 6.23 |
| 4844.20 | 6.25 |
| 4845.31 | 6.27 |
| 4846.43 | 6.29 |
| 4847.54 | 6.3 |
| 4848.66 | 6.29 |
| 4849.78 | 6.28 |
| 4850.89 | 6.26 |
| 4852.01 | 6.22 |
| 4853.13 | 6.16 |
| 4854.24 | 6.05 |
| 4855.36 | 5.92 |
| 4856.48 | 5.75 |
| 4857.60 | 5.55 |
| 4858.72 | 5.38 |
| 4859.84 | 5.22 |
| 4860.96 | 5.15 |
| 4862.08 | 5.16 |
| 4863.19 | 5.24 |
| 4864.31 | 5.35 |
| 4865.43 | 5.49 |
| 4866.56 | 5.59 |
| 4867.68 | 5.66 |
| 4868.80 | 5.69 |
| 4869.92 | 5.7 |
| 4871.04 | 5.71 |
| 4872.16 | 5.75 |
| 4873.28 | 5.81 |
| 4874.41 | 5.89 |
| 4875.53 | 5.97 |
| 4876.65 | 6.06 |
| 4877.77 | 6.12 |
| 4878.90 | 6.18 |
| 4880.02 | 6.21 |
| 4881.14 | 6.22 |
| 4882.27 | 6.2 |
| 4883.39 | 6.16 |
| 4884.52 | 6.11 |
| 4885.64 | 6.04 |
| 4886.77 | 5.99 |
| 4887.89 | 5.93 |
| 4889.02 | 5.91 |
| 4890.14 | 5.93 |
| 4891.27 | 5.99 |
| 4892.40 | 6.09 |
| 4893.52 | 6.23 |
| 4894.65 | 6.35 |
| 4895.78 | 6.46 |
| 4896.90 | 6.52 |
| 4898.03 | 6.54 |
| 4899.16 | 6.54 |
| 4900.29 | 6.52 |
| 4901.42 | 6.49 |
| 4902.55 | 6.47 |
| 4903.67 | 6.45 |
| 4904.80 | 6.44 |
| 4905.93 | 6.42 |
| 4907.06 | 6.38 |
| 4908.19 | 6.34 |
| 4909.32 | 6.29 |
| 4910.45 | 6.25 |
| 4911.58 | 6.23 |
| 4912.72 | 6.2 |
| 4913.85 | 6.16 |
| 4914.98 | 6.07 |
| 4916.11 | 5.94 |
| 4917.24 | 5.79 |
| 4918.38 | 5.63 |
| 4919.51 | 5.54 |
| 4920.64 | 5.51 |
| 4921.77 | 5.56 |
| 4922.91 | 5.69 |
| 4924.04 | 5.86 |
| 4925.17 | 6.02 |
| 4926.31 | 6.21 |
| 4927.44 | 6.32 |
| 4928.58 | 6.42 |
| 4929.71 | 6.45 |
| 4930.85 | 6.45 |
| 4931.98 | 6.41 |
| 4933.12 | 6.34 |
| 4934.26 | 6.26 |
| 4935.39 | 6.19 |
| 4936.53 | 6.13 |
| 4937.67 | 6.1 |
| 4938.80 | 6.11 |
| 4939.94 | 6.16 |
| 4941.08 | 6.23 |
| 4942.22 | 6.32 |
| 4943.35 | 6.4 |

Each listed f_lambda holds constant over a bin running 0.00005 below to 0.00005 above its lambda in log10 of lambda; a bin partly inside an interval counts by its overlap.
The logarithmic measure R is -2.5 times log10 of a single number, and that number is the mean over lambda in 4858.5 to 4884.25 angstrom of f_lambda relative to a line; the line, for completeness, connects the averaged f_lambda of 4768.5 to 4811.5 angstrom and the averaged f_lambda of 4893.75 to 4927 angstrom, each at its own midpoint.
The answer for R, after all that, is 0.09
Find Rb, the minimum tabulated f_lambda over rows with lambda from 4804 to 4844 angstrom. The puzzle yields 6.2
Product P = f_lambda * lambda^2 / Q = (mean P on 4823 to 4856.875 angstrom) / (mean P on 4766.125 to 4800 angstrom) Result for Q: 1.0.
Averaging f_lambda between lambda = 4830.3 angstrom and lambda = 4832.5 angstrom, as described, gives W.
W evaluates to 6.47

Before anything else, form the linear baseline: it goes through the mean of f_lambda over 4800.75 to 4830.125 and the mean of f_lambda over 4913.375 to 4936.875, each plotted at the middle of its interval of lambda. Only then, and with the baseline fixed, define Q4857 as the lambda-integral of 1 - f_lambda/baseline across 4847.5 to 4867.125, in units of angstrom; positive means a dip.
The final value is 1.8 angstrom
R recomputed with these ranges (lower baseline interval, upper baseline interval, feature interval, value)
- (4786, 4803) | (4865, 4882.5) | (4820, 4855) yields -0.039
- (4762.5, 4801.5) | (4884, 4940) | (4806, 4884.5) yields 0.023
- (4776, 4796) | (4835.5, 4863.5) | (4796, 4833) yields -0.042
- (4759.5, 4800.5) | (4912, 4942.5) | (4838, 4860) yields 0.024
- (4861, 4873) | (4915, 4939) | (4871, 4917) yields -0.078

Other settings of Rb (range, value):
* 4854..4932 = 5.15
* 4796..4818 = 6.22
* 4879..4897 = 5.91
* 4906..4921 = 5.51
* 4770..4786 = 6.28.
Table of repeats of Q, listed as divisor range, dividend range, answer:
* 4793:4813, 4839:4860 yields 0.97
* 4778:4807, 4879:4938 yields 1.01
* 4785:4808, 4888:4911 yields 1.03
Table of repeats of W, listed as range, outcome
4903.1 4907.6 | 6.43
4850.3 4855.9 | 6.13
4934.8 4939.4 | 6.14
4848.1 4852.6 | 6.26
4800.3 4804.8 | 6.43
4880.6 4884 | 6.18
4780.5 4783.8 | 6.39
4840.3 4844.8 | 6.22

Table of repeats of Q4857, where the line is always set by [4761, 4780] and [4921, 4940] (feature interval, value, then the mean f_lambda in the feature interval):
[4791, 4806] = -0.4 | 6.45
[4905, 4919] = 0.0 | 6.14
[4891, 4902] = -0.4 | 6.38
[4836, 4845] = 0.0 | 6.25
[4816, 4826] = -0.5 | 6.57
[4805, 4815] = -0.1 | 6.32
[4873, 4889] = 0.3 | 6.06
